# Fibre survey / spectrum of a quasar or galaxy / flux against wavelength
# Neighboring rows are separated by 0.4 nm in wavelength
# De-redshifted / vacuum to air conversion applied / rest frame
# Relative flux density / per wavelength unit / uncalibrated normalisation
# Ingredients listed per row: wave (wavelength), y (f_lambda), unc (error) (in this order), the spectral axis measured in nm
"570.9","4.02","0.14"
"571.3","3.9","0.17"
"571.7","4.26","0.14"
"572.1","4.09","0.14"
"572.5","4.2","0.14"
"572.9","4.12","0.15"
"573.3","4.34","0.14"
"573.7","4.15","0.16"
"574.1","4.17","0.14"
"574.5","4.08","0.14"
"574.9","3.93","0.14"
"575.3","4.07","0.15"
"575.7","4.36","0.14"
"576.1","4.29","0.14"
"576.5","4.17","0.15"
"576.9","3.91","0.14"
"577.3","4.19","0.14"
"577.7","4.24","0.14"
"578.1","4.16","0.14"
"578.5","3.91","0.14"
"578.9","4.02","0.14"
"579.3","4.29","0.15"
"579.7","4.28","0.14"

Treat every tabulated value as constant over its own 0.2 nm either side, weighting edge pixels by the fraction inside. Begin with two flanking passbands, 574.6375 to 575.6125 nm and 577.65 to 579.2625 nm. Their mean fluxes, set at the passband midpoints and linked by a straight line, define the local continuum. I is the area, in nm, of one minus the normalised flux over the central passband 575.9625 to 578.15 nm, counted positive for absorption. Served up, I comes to -0.05 nm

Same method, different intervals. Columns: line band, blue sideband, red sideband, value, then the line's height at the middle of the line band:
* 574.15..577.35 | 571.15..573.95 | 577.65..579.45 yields 0.006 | 4.13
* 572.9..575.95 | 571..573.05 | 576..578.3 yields -0.020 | 4.13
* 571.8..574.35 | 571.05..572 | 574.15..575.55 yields -0.071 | 4.07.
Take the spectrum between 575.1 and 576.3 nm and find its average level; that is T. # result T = 4.24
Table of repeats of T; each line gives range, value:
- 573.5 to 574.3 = 4.16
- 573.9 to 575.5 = 4.06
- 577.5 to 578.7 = 4.1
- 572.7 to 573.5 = 4.23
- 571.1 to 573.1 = 4.11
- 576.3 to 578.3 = 4.13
